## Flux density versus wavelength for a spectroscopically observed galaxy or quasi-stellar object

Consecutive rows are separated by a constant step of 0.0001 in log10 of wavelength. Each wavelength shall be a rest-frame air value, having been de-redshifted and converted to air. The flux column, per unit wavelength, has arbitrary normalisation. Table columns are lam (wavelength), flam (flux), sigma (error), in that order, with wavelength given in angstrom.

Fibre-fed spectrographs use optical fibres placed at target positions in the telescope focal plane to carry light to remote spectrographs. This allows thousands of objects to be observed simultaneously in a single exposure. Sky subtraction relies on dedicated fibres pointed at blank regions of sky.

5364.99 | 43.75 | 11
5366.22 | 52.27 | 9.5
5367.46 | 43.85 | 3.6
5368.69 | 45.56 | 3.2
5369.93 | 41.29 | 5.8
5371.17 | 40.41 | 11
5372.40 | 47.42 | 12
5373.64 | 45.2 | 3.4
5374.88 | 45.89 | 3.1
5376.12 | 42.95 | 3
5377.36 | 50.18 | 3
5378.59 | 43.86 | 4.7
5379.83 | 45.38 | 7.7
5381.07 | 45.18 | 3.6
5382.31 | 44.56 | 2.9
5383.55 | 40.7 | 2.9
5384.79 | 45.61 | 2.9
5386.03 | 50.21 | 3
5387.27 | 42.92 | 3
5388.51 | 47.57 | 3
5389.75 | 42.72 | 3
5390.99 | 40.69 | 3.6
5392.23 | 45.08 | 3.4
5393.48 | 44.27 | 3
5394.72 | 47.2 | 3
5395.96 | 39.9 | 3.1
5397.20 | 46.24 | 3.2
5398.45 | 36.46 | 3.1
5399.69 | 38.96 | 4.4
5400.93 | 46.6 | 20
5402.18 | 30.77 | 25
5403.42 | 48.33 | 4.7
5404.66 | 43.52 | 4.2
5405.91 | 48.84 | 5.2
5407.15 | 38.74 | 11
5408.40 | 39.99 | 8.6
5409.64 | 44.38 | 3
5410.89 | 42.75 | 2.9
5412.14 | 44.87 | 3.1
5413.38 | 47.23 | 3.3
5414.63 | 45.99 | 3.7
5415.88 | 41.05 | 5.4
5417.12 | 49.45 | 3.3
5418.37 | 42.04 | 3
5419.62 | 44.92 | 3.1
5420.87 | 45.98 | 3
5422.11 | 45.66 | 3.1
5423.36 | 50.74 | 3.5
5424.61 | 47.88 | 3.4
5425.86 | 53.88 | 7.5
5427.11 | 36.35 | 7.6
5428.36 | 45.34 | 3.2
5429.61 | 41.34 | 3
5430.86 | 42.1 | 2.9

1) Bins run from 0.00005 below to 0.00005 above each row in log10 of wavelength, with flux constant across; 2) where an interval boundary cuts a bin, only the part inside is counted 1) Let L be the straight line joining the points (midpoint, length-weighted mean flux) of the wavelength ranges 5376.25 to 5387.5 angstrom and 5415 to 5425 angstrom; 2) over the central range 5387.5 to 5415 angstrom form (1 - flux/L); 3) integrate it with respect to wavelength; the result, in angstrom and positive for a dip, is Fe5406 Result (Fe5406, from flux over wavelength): 1.5 angstrom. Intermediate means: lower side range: 45.4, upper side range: 45.9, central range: 43.2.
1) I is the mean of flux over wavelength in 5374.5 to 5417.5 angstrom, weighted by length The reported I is 43.9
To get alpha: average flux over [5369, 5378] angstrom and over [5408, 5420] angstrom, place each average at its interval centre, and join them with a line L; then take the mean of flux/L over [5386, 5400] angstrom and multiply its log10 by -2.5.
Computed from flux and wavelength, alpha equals 0.030 mag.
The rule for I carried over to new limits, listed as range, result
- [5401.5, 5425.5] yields 44.5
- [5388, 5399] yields 43.3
